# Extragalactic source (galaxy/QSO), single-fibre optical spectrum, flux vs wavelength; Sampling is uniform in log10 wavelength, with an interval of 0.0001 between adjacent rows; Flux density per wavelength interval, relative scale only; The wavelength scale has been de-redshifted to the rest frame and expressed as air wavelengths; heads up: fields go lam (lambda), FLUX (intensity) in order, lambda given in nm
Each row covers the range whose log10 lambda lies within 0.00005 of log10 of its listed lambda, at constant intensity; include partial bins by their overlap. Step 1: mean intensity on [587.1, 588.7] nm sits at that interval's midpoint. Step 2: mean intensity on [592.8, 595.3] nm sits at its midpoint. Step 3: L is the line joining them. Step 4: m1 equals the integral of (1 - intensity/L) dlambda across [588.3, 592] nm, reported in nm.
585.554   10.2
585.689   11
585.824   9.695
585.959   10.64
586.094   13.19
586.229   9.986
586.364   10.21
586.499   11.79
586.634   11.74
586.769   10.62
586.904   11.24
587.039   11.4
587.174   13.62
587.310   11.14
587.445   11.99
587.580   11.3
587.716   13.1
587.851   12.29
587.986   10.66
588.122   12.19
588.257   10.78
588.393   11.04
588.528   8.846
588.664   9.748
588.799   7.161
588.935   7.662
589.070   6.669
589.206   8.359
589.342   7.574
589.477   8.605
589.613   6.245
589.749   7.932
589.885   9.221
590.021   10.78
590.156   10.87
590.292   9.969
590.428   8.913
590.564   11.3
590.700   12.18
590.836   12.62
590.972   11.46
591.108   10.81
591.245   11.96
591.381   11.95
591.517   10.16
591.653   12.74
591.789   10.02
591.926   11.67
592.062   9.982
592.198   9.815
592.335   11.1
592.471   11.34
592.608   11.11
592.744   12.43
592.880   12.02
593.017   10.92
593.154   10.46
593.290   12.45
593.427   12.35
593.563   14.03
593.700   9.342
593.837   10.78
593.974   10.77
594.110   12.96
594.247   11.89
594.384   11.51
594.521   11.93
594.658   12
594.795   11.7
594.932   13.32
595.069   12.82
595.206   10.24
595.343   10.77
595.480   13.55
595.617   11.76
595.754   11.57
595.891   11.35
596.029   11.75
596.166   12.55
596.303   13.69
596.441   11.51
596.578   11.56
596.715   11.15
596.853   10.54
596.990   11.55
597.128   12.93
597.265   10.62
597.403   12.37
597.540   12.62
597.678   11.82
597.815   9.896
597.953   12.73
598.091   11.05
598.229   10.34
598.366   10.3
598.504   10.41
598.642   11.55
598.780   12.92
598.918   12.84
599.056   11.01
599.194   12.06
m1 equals 0.53 nm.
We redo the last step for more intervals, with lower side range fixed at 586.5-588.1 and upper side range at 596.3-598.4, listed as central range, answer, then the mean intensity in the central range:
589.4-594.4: 0.30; 10.9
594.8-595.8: -0.04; 12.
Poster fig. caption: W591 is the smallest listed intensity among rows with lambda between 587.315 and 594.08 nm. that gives 6.245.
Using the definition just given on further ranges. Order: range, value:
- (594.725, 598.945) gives 9.896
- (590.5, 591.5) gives 10.81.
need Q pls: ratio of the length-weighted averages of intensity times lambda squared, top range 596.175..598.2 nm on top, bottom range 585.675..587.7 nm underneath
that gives 1.07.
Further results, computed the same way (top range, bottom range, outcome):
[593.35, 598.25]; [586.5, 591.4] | 1.16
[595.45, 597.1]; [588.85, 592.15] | 1.21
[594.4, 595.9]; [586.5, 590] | 1.21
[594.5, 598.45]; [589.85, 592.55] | 1.09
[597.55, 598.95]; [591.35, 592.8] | 1.05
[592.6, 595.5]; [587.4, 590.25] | 1.24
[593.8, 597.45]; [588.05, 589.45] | 1.35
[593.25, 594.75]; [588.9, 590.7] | 1.34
